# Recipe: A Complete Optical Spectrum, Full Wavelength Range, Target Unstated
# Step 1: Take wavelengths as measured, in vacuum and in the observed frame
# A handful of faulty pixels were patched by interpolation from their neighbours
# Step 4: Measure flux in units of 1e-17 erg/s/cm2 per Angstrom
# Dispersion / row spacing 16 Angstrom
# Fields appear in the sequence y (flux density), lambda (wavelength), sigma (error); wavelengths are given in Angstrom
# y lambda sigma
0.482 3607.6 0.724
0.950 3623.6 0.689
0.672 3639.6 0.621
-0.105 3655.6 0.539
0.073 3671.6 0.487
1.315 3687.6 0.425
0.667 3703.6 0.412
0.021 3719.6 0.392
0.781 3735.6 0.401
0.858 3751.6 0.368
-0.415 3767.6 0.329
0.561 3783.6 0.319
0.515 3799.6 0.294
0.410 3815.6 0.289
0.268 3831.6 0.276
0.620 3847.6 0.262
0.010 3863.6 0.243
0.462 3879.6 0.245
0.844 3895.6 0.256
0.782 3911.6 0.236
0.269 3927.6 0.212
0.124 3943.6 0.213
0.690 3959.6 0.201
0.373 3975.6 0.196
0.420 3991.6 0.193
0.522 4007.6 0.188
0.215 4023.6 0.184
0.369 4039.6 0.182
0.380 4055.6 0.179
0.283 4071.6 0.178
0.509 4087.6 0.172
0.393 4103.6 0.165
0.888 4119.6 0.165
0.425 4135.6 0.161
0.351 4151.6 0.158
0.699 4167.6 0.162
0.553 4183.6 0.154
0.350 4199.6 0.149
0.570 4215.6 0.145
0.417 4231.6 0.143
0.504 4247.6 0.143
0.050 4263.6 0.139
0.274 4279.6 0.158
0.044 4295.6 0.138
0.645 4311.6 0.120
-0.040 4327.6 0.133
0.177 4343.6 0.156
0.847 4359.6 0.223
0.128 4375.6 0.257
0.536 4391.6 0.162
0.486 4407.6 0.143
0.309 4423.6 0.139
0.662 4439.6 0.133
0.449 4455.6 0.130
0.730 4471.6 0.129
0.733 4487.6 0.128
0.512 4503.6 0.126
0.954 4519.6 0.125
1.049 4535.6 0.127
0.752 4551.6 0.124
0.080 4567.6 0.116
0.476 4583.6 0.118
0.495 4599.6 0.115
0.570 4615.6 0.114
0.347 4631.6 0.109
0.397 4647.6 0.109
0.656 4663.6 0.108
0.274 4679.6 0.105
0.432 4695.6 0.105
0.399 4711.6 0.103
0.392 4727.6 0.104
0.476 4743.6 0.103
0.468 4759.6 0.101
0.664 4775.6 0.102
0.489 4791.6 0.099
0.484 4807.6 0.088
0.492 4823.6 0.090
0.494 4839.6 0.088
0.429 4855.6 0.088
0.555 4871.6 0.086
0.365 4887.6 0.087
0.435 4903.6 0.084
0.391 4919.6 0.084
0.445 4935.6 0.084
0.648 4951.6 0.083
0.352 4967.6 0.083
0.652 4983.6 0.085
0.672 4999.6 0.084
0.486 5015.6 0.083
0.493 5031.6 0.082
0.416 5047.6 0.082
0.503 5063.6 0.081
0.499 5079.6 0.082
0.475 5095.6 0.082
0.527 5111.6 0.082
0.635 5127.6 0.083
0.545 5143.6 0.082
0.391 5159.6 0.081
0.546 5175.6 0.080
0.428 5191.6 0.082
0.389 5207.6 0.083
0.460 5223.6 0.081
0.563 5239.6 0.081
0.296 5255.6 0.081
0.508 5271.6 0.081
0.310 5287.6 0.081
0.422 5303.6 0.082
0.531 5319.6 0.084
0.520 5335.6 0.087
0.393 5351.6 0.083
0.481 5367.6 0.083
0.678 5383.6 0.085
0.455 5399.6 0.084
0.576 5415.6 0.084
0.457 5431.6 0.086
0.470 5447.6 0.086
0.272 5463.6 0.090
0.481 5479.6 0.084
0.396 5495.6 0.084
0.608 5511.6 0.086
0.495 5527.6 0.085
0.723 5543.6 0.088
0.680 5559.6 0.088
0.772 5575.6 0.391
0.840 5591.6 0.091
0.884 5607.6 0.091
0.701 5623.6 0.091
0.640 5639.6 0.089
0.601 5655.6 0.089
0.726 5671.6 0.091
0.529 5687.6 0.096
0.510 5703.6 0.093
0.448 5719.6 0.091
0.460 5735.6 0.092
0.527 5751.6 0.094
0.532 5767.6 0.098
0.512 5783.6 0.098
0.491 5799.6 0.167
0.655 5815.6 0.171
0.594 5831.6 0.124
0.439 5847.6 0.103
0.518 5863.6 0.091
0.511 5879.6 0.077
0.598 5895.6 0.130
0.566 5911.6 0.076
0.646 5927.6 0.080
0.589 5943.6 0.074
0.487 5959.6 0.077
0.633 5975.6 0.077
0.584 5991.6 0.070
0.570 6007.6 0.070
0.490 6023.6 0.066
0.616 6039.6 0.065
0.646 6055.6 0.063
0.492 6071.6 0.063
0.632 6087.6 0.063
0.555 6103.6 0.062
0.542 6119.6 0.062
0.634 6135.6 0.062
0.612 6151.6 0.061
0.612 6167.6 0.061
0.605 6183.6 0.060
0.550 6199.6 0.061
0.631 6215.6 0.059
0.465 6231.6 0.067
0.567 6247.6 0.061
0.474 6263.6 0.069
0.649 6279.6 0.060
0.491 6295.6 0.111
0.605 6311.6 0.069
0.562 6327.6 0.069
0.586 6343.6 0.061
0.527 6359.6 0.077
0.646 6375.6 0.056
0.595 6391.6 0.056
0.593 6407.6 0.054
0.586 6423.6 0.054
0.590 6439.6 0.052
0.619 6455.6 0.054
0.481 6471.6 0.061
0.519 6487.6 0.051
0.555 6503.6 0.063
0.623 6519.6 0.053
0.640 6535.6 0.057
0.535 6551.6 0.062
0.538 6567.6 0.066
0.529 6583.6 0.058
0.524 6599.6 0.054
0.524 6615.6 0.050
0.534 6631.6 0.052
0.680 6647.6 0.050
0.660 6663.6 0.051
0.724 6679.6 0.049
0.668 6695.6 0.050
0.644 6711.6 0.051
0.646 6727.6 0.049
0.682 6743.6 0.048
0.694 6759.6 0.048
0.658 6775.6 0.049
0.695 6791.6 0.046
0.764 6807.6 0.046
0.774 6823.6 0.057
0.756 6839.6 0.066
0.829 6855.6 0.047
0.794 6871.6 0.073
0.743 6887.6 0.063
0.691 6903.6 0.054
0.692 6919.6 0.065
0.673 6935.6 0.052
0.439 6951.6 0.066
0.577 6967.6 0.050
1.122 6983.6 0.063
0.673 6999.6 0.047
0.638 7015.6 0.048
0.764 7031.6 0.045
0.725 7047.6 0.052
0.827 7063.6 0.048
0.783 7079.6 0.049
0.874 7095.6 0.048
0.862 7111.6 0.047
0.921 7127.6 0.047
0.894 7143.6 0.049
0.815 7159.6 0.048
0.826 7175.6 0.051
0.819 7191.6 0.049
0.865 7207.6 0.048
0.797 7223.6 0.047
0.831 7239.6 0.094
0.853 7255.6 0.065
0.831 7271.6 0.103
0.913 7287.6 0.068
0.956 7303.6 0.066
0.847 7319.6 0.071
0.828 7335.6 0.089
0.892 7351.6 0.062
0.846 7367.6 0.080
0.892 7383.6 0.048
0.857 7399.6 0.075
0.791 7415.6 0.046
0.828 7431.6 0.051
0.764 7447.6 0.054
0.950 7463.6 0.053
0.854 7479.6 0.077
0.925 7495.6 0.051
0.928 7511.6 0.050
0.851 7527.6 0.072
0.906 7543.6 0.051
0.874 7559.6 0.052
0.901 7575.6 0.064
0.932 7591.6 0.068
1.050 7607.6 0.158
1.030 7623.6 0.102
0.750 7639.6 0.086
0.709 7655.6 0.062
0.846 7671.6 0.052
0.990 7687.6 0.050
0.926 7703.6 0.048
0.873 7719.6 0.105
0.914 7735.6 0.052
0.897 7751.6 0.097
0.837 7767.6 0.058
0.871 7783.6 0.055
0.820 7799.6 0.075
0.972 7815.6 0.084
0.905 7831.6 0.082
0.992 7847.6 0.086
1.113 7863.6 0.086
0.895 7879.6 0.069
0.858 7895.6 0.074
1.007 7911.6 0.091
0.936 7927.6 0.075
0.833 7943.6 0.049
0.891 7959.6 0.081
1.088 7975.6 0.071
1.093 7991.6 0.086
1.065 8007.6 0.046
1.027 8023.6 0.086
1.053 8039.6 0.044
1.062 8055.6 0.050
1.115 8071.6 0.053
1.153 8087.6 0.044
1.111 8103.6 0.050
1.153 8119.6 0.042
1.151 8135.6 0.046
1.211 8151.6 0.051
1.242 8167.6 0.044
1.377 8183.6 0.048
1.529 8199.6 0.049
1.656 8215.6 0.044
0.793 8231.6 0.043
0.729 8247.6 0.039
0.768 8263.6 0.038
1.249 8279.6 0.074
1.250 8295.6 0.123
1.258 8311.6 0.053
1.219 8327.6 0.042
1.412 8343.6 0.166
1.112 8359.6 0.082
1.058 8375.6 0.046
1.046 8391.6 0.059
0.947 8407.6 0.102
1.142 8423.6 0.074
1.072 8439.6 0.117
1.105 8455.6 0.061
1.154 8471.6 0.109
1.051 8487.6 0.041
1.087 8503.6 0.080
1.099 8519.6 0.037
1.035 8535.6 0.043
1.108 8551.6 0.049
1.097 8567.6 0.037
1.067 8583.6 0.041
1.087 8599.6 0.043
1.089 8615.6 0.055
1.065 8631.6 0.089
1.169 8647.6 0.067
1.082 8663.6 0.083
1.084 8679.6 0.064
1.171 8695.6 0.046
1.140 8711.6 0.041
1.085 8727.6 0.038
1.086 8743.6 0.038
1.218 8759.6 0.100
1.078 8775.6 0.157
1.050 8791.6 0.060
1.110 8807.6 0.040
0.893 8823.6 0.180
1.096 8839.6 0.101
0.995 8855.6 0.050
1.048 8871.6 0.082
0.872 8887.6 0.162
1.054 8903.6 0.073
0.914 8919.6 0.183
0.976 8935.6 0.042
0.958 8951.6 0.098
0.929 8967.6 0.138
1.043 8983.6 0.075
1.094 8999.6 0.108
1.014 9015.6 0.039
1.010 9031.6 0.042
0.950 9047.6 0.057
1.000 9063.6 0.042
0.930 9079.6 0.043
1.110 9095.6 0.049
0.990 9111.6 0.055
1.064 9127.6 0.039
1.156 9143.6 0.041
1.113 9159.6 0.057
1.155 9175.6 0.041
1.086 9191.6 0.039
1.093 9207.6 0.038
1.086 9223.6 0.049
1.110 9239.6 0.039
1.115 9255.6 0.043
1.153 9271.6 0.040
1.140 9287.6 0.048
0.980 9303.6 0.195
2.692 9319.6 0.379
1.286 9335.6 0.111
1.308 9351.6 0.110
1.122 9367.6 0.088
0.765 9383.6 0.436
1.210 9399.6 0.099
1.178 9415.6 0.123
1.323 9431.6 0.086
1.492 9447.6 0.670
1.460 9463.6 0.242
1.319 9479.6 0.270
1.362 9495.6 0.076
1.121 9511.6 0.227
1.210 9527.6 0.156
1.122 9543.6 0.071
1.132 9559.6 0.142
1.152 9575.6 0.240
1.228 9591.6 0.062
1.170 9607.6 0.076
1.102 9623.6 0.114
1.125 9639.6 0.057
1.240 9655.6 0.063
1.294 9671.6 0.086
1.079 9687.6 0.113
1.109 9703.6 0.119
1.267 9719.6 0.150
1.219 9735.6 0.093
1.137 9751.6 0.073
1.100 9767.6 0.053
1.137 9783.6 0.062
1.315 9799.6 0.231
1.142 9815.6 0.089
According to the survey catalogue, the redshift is 0.639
